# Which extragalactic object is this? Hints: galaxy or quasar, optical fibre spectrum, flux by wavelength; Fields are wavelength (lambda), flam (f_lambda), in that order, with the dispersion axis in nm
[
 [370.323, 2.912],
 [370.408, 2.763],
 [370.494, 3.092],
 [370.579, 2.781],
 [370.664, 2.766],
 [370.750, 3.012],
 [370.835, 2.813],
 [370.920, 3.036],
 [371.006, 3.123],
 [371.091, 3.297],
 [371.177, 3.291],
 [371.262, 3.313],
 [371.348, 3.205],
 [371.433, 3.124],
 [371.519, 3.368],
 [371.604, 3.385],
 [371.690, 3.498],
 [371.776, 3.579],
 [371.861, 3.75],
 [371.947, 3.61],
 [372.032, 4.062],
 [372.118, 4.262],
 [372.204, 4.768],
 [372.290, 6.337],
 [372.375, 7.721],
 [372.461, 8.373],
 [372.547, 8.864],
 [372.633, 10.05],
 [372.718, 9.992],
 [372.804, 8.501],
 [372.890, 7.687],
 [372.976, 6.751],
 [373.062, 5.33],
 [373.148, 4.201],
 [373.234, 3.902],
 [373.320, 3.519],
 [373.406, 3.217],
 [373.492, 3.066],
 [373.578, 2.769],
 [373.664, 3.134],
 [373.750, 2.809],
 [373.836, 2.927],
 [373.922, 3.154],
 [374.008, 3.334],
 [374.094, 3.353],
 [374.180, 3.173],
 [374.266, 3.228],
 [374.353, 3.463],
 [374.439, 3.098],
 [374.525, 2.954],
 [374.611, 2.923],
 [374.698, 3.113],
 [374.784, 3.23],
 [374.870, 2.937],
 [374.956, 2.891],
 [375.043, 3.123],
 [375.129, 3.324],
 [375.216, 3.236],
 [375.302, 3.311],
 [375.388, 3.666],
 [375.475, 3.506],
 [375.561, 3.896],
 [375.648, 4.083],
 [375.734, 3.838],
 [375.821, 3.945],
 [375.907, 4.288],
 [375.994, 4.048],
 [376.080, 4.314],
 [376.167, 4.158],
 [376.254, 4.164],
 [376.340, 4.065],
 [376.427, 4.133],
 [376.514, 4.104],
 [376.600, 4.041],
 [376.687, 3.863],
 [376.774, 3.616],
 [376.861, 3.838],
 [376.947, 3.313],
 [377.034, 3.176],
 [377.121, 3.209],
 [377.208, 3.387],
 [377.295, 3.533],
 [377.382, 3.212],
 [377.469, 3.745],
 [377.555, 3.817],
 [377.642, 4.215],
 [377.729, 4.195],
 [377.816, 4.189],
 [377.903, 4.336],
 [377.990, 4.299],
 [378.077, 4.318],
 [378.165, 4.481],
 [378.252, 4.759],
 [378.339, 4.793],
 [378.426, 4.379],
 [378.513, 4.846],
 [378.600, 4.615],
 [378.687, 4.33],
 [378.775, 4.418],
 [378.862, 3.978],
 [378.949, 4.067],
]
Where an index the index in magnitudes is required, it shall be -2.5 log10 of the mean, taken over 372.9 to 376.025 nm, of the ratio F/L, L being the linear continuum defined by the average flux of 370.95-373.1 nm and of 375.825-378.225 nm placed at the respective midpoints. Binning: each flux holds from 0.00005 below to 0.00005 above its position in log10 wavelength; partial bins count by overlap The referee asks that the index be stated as 0.29 mag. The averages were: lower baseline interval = 5.32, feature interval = 3.56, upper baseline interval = 3.93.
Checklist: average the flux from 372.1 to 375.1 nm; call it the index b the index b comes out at 4.63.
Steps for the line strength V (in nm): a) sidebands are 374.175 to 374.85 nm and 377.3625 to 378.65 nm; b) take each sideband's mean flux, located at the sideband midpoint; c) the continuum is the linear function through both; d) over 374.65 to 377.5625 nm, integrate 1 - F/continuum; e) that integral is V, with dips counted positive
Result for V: 0.01 nm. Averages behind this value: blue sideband 3.14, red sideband 4.3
